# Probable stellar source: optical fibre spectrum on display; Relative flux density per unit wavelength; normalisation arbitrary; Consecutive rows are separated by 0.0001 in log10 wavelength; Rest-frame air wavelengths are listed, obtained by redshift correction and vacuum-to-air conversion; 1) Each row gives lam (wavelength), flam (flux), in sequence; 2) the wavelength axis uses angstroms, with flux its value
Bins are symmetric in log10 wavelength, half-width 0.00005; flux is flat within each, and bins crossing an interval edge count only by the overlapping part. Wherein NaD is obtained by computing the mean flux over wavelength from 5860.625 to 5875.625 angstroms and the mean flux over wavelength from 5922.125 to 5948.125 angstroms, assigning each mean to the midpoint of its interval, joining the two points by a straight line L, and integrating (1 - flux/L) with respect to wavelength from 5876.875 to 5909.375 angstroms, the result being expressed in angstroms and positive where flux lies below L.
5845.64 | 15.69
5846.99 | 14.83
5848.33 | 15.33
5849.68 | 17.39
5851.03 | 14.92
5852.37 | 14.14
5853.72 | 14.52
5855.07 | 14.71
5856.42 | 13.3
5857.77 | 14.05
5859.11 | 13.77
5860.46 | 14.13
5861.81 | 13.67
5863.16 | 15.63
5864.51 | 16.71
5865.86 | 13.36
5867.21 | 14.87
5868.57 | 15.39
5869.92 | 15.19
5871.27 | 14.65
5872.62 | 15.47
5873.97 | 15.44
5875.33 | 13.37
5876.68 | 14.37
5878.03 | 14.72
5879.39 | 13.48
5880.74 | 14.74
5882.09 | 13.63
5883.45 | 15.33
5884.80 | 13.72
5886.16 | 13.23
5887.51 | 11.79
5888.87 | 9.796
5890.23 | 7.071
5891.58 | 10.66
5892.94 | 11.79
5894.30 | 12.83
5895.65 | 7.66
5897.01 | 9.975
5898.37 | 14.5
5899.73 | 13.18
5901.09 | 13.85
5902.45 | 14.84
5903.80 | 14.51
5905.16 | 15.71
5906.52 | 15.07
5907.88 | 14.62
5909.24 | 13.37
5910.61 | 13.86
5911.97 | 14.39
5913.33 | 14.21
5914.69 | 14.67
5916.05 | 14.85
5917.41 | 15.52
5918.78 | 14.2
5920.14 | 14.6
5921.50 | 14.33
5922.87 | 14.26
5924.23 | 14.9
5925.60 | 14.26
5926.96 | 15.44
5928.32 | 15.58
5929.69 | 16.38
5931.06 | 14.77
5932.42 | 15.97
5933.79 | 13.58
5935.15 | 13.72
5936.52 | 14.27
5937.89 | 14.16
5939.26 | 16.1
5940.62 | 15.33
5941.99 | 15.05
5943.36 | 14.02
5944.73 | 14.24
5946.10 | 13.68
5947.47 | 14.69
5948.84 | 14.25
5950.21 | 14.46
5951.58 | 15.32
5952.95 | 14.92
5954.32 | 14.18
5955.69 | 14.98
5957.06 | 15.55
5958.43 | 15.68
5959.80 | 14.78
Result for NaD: 4.2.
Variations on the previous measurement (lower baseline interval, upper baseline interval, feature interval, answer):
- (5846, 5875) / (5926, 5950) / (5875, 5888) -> 0.8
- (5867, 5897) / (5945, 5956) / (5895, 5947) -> -1.5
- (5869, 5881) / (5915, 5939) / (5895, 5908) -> 1.2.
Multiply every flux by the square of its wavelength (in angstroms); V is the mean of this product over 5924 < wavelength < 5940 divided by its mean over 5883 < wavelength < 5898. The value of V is 1.34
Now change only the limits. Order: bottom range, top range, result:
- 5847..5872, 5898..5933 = 1.01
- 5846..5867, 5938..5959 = 1.04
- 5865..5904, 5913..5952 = 1.13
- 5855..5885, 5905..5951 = 1.03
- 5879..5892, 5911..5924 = 1.19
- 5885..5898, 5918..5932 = 1.40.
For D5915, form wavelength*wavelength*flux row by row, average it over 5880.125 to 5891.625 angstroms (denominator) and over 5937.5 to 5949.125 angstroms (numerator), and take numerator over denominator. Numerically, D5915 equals 1.21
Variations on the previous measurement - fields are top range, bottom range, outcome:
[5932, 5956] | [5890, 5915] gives 1.13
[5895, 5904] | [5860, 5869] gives 0.86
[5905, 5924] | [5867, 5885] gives 1.01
